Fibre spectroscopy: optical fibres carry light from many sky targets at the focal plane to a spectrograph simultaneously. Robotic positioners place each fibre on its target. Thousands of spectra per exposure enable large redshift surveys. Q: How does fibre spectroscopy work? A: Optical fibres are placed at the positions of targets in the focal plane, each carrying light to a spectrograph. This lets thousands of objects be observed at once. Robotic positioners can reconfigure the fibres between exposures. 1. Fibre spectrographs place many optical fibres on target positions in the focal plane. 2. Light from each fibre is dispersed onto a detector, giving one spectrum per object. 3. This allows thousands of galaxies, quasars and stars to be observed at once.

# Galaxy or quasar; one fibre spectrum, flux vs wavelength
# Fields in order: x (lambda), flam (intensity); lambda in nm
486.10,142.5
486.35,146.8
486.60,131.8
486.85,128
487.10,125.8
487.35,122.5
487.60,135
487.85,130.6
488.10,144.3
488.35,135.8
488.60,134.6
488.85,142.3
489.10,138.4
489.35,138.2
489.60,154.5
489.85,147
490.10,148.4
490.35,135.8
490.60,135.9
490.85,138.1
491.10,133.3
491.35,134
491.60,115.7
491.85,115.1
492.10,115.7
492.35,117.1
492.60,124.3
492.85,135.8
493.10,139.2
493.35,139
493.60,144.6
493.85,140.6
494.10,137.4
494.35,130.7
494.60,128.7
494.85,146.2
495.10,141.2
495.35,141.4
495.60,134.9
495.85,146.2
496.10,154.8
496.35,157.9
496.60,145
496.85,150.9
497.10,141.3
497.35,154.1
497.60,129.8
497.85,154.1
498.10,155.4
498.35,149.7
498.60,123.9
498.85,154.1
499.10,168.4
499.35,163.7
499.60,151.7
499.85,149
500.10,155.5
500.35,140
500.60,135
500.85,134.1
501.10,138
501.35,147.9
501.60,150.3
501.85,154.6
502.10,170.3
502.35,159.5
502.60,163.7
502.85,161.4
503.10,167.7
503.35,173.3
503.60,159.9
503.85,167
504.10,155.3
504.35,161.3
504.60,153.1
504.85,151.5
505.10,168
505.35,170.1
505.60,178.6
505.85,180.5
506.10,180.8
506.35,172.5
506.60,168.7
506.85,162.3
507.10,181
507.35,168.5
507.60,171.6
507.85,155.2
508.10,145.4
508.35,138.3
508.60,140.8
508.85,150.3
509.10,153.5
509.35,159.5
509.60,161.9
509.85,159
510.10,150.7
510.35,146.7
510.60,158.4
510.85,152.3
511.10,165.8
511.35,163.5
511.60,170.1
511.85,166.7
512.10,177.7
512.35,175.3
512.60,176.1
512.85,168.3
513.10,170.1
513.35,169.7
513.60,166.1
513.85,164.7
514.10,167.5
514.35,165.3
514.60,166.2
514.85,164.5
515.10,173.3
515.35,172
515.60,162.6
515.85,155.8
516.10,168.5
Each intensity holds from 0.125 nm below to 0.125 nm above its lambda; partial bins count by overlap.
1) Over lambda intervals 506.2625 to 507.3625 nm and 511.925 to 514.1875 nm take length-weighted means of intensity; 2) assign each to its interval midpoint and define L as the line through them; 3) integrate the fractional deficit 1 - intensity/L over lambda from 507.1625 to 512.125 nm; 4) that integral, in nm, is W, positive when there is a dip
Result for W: 0.378 nm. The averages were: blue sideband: 171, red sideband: 171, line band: 158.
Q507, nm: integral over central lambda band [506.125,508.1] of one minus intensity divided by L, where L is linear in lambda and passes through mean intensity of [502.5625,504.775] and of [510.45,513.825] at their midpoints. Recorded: -0.04 nm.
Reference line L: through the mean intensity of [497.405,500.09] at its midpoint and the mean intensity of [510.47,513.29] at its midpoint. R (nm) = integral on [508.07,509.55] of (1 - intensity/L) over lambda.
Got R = 0.13 nm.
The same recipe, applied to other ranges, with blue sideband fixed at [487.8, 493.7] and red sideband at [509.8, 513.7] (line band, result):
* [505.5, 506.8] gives -0.15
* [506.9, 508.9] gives 0.03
